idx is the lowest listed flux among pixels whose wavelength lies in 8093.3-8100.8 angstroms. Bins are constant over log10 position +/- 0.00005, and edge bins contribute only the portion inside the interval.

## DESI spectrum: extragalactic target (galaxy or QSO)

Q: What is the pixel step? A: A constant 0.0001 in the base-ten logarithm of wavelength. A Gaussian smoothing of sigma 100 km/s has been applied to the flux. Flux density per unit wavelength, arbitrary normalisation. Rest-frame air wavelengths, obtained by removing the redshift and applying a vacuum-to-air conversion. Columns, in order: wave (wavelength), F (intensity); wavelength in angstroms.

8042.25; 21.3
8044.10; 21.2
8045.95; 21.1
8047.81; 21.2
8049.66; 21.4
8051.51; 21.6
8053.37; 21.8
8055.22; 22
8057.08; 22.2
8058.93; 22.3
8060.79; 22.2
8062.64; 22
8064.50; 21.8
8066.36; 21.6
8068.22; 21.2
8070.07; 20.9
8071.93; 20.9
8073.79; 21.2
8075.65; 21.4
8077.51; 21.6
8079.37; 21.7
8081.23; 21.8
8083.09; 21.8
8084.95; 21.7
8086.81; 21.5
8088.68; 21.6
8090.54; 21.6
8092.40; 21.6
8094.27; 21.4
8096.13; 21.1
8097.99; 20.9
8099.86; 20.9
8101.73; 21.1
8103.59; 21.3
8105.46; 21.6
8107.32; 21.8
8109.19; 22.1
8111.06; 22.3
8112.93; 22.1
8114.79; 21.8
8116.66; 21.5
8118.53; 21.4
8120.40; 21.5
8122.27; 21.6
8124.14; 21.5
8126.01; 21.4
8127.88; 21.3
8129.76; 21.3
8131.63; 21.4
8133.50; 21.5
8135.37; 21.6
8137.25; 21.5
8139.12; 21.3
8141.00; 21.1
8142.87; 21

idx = 20.9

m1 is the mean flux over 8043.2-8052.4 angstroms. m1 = 21.3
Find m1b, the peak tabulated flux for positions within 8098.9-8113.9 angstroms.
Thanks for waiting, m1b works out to 22.3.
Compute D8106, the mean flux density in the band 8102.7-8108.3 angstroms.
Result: 21.6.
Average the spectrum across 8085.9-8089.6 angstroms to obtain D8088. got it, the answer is 21.5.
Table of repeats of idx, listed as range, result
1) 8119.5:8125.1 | 21.5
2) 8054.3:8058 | 22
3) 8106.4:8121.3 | 21.4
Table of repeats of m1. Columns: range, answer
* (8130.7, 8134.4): 21.5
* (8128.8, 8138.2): 21.5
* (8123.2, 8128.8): 21.4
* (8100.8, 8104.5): 21.2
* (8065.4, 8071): 21.2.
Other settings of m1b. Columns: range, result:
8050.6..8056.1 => 22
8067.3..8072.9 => 21.2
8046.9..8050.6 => 21.4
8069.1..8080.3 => 21.7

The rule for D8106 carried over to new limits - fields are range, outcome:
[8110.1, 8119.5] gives 21.8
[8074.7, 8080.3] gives 21.6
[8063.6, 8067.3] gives 21.7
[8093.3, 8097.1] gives 21.3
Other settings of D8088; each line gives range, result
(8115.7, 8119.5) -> 21.4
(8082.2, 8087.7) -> 21.7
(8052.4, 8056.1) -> 21.9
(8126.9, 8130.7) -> 21.3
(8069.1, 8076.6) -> 21.1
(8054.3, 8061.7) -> 22.2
